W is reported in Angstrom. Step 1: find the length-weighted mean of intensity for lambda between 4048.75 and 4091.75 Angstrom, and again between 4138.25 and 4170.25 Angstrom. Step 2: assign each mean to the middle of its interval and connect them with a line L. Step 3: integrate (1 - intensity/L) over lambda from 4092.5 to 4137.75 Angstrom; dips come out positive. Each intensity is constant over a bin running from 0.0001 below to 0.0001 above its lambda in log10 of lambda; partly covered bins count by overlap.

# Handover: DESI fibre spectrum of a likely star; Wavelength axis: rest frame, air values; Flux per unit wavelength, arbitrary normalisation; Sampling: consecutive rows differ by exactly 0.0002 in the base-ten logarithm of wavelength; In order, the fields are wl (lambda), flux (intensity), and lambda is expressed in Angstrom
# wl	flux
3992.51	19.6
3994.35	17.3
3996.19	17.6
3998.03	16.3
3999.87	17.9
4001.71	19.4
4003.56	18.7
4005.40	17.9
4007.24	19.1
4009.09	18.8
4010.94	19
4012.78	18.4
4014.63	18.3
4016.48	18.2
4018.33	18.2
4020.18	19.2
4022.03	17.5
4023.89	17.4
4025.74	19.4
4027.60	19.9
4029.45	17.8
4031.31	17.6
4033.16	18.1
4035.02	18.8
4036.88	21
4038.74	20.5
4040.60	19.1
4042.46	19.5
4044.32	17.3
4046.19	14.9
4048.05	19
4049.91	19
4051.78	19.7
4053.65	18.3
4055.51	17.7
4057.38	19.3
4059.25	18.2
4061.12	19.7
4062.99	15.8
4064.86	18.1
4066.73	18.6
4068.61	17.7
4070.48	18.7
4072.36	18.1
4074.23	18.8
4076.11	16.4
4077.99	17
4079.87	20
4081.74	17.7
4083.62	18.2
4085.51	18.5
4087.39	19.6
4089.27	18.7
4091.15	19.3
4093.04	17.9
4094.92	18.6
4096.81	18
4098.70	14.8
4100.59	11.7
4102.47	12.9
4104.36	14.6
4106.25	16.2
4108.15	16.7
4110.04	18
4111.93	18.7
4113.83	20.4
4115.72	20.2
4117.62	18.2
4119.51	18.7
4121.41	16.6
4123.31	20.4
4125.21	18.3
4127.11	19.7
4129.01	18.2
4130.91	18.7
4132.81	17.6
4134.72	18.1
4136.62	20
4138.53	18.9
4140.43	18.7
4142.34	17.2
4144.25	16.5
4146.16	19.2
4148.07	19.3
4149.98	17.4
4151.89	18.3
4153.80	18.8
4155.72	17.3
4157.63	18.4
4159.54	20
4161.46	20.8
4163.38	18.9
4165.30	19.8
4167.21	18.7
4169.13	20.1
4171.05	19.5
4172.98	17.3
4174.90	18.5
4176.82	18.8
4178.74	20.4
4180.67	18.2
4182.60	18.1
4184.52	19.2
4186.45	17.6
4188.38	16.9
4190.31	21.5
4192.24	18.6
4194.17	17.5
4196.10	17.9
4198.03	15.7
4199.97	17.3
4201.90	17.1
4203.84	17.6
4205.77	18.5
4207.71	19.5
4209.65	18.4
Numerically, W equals 2.3 Angstrom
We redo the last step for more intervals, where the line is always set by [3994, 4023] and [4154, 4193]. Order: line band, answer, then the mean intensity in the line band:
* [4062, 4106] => 2.84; 17.4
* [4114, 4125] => -0.11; 18.9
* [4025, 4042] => -0.73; 19.1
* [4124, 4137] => 0.08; 18.6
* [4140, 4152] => 0.49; 18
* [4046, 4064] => 0.15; 18.3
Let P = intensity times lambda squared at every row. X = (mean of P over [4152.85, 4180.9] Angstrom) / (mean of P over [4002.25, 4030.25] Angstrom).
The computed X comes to 1.11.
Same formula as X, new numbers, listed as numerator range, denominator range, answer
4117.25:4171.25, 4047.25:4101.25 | 1.07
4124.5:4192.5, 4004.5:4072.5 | 1.07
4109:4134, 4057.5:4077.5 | 1.07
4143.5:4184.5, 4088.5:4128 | 1.10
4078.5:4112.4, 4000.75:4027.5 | 0.96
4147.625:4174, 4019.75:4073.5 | 1.08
